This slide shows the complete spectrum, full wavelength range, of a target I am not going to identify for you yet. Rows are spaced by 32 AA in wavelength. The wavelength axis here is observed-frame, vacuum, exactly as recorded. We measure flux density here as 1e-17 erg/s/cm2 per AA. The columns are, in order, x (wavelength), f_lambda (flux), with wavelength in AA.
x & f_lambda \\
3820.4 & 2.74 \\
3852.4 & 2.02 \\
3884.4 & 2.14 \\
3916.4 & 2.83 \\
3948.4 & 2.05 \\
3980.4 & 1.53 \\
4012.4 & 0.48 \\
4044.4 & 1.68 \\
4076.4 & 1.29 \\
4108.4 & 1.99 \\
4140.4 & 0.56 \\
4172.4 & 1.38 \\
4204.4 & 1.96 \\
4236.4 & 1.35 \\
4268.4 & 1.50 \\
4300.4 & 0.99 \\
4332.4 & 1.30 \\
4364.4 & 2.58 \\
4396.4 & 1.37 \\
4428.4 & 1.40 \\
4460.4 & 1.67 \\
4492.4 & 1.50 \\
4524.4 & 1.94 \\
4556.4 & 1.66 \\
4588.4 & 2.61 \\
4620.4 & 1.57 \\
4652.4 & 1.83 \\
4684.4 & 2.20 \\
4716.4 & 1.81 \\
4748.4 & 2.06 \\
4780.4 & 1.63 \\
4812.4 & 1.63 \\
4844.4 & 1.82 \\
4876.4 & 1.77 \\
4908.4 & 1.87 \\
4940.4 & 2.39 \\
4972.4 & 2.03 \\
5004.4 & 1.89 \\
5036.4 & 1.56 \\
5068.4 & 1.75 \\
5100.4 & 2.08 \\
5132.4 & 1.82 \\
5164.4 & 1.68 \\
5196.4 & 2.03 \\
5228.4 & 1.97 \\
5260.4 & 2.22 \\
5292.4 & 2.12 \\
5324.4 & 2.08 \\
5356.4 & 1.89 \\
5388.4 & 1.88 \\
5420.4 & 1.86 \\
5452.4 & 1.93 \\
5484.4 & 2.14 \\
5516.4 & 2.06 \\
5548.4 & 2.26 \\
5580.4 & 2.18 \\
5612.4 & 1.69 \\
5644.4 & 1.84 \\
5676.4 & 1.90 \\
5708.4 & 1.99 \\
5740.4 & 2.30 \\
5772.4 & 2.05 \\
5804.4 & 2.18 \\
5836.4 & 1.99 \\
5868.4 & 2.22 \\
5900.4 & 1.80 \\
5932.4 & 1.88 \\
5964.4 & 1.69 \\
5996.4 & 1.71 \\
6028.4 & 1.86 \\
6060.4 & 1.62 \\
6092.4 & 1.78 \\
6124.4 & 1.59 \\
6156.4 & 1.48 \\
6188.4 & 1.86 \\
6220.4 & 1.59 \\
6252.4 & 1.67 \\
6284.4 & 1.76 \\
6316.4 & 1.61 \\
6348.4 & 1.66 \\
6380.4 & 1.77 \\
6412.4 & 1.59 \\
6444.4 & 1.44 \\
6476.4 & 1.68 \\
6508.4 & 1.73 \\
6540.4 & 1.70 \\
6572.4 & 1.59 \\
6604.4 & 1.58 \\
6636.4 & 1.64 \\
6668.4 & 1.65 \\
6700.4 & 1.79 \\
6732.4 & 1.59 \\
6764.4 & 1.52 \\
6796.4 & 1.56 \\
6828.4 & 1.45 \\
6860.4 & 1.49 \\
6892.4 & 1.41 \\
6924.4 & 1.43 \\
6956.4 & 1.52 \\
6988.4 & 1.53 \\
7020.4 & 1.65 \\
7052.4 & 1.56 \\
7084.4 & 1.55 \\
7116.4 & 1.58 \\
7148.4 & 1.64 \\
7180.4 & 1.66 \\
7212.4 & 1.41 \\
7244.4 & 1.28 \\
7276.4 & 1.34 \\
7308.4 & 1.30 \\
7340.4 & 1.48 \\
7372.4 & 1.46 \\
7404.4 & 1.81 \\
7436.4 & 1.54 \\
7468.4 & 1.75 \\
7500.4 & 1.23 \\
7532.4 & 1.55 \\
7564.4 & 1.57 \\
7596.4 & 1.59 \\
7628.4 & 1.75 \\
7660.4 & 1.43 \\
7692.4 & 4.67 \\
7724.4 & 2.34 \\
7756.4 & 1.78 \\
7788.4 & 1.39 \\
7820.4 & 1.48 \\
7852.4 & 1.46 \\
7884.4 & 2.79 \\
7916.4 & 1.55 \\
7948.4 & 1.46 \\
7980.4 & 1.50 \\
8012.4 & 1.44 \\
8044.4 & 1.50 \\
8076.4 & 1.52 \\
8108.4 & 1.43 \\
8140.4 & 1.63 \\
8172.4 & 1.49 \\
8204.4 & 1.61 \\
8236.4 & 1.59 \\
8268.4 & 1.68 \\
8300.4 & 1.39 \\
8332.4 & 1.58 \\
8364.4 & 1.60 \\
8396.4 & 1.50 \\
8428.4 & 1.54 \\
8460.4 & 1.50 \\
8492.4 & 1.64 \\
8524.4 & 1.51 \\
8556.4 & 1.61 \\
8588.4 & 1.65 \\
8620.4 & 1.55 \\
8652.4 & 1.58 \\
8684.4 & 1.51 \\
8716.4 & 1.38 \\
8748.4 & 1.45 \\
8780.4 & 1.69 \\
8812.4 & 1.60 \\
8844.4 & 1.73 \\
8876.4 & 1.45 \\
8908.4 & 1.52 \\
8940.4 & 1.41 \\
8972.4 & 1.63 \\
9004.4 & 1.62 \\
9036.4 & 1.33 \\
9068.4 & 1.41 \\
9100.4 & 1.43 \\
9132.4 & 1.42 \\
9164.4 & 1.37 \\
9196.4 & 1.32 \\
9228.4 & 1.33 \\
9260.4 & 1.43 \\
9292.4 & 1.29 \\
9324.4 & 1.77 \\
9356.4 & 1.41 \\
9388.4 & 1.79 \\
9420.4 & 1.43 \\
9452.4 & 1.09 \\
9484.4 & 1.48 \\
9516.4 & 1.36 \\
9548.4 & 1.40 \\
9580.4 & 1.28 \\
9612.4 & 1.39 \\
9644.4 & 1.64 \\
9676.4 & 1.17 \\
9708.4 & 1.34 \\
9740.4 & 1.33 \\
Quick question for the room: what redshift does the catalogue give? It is 0.173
